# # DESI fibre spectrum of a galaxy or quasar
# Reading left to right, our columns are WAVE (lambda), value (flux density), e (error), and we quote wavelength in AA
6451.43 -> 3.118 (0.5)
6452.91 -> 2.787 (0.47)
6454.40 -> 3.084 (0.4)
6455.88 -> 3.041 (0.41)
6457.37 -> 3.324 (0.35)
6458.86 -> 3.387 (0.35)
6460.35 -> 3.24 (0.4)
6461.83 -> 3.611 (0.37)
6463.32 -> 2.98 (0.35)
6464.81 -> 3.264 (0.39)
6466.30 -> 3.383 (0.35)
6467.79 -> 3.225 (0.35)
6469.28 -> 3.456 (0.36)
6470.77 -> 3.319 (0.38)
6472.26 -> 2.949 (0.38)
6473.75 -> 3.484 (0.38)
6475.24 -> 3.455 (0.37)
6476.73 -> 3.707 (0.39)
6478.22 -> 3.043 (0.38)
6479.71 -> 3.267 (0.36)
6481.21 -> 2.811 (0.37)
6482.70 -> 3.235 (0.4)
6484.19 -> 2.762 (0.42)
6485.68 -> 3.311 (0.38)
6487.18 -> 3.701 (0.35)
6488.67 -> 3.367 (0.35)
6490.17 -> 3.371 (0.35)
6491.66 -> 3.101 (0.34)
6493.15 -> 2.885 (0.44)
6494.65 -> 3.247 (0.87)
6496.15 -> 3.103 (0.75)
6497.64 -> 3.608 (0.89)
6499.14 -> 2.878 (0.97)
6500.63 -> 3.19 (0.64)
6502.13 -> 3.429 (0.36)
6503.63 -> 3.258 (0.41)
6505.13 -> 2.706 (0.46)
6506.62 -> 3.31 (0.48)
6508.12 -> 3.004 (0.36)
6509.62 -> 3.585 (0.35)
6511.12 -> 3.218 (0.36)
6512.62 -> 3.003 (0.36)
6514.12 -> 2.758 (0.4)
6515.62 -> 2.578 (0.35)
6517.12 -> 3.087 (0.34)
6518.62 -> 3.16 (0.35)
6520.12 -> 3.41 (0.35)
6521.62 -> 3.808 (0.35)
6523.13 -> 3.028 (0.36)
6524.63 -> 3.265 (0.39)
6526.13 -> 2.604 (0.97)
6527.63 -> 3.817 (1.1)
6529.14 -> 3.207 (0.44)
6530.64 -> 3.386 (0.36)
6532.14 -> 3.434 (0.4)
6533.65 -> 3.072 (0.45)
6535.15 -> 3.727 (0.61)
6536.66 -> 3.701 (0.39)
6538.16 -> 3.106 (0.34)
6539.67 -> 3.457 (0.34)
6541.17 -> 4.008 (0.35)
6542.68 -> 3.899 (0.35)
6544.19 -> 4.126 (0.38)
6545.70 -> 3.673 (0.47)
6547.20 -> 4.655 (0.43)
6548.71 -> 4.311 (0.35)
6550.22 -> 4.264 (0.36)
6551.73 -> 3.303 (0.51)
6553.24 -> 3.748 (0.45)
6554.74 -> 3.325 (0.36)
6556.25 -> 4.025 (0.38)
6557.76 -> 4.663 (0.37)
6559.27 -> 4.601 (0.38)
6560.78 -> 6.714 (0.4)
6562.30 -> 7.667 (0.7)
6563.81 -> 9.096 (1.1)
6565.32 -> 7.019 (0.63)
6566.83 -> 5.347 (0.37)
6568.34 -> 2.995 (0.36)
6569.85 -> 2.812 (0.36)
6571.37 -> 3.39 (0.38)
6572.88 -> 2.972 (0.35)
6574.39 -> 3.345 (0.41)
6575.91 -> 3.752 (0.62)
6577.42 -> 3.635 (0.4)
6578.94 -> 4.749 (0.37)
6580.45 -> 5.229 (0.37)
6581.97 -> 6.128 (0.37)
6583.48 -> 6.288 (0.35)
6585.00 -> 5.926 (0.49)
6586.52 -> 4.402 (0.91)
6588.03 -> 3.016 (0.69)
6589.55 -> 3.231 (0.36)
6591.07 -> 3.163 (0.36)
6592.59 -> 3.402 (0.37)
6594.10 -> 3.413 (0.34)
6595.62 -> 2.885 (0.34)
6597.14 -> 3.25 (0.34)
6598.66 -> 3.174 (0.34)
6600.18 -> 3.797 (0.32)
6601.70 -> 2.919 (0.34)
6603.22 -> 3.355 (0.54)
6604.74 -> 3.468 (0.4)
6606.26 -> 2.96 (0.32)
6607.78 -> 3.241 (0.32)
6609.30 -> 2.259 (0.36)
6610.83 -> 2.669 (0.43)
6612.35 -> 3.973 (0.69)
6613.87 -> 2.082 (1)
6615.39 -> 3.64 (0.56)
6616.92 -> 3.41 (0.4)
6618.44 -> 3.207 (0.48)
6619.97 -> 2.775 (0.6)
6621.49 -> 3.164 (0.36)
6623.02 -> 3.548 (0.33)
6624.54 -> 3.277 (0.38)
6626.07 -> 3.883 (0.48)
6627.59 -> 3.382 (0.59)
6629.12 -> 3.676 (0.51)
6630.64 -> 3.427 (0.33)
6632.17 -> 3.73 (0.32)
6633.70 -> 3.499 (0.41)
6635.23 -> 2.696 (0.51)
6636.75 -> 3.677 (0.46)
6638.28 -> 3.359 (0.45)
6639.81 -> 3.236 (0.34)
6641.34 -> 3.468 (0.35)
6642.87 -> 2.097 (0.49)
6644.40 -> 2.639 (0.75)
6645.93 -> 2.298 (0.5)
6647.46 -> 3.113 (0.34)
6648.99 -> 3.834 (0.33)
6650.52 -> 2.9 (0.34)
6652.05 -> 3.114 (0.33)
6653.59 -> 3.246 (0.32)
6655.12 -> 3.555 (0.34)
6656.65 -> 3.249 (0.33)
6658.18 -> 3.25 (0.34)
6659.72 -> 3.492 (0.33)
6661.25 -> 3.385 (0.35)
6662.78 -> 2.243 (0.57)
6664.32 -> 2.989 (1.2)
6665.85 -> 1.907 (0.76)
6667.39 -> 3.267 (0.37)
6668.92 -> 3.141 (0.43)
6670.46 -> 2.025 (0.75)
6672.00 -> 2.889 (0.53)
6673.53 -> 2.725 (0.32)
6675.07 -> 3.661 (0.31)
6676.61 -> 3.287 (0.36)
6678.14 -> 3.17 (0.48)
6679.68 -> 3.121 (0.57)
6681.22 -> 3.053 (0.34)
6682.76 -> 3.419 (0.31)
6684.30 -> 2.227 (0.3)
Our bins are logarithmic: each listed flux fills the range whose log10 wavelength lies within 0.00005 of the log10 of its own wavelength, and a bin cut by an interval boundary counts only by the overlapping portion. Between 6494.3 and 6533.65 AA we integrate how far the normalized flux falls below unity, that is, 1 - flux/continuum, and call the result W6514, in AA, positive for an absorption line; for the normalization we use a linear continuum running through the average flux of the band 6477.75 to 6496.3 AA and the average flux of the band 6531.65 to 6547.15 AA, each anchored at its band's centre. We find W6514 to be 2.7 AA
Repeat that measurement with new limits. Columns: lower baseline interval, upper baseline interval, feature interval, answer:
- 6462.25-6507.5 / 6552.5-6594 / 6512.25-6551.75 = 4.8 AA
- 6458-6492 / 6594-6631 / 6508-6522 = 0.5 AA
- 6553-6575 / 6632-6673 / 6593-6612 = 4.3 AA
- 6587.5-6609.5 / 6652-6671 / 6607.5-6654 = -1.3 AA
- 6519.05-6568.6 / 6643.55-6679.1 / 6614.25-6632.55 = 0.0 AA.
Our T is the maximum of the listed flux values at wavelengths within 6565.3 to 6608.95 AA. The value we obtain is 7.019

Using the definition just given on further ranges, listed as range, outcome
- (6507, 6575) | 9.096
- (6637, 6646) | 3.468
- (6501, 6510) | 3.585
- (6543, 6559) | 4.663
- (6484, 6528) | 3.817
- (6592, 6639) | 3.973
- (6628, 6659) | 3.834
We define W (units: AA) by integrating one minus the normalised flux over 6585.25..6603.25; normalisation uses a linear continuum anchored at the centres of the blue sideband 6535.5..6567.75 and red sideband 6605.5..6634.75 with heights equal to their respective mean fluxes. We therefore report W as 1.8 AA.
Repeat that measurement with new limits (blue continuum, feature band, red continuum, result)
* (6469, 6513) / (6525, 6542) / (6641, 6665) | -1.2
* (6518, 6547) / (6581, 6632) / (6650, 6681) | -4.6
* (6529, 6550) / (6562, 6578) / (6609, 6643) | -4.9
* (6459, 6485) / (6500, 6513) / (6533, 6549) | 1.2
